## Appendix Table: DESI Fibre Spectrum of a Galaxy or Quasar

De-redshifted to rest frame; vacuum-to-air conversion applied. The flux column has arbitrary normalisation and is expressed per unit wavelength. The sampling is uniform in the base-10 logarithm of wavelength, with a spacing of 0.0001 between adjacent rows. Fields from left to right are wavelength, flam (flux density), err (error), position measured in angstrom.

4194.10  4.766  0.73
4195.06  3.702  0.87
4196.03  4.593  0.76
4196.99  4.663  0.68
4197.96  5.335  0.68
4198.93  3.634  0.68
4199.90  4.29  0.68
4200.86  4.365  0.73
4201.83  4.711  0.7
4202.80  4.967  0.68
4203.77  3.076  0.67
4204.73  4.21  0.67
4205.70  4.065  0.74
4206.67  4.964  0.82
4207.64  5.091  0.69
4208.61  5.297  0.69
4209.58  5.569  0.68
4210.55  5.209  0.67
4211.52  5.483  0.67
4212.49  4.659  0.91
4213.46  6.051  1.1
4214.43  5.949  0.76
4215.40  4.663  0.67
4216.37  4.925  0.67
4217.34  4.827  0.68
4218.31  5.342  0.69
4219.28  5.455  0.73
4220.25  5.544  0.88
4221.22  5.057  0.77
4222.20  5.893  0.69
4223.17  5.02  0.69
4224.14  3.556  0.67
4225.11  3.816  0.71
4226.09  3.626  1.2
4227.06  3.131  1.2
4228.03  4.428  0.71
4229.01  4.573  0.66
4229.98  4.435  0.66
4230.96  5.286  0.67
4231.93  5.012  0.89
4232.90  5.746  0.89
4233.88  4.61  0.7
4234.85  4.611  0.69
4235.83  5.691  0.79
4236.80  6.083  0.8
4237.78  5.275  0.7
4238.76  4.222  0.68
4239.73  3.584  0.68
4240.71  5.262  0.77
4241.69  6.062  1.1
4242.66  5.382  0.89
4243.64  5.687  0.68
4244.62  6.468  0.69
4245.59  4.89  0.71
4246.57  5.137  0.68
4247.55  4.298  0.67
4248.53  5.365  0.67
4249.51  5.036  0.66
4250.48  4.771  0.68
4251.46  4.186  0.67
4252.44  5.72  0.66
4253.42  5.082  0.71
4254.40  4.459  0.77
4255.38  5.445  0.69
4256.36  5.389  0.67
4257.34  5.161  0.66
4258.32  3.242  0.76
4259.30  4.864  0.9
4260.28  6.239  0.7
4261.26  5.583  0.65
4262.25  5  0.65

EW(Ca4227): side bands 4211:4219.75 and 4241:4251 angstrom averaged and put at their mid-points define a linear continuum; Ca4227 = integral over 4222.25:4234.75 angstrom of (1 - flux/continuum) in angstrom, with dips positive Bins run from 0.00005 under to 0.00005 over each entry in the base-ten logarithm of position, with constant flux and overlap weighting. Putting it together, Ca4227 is 1.9 angstrom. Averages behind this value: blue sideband 5.26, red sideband 5.31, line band 4.5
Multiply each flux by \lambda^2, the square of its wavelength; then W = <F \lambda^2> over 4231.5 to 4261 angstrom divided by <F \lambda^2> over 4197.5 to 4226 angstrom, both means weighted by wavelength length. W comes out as 1.1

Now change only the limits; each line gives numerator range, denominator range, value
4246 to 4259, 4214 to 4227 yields 1.02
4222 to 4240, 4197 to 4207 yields 1.08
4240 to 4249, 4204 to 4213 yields 1.11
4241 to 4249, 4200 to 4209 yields 1.22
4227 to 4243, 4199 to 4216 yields 1.04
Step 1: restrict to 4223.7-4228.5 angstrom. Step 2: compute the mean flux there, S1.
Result 3.71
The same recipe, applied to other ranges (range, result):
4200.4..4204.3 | 4.28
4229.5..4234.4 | 5.02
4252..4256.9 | 5.21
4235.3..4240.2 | 4.97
